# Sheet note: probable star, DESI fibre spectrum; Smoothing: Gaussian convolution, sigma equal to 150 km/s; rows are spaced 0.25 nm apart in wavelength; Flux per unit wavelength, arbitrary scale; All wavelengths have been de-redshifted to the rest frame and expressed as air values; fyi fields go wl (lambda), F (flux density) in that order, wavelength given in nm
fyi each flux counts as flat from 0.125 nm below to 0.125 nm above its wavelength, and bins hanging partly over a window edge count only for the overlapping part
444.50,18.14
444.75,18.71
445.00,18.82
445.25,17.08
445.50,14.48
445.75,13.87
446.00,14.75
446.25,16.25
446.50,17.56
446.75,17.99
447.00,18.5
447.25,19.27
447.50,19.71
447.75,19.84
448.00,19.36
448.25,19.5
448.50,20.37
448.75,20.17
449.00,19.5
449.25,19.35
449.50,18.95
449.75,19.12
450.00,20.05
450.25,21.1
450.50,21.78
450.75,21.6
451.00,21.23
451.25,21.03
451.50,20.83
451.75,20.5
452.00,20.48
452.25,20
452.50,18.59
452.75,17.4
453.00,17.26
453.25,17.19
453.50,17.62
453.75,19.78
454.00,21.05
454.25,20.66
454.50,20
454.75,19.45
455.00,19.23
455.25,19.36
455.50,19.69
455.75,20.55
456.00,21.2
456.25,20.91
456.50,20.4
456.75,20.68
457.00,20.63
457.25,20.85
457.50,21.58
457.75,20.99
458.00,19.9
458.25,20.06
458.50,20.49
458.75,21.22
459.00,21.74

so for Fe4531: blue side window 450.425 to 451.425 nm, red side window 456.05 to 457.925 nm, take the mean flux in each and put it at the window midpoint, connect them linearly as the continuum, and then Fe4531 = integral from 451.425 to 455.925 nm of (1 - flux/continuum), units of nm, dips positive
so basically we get 0.36 nm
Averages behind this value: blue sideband 21.4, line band 19.4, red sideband 20.9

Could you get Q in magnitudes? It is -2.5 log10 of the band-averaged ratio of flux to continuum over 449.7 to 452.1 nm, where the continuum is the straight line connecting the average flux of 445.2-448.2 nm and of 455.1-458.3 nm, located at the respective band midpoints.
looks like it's -0.11 mag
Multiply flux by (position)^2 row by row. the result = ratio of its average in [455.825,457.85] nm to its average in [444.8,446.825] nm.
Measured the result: 1.34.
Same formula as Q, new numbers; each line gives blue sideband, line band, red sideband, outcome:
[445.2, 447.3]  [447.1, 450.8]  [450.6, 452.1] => -0.06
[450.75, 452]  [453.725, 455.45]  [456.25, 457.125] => 0.04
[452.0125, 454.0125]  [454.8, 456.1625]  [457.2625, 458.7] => -0.02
